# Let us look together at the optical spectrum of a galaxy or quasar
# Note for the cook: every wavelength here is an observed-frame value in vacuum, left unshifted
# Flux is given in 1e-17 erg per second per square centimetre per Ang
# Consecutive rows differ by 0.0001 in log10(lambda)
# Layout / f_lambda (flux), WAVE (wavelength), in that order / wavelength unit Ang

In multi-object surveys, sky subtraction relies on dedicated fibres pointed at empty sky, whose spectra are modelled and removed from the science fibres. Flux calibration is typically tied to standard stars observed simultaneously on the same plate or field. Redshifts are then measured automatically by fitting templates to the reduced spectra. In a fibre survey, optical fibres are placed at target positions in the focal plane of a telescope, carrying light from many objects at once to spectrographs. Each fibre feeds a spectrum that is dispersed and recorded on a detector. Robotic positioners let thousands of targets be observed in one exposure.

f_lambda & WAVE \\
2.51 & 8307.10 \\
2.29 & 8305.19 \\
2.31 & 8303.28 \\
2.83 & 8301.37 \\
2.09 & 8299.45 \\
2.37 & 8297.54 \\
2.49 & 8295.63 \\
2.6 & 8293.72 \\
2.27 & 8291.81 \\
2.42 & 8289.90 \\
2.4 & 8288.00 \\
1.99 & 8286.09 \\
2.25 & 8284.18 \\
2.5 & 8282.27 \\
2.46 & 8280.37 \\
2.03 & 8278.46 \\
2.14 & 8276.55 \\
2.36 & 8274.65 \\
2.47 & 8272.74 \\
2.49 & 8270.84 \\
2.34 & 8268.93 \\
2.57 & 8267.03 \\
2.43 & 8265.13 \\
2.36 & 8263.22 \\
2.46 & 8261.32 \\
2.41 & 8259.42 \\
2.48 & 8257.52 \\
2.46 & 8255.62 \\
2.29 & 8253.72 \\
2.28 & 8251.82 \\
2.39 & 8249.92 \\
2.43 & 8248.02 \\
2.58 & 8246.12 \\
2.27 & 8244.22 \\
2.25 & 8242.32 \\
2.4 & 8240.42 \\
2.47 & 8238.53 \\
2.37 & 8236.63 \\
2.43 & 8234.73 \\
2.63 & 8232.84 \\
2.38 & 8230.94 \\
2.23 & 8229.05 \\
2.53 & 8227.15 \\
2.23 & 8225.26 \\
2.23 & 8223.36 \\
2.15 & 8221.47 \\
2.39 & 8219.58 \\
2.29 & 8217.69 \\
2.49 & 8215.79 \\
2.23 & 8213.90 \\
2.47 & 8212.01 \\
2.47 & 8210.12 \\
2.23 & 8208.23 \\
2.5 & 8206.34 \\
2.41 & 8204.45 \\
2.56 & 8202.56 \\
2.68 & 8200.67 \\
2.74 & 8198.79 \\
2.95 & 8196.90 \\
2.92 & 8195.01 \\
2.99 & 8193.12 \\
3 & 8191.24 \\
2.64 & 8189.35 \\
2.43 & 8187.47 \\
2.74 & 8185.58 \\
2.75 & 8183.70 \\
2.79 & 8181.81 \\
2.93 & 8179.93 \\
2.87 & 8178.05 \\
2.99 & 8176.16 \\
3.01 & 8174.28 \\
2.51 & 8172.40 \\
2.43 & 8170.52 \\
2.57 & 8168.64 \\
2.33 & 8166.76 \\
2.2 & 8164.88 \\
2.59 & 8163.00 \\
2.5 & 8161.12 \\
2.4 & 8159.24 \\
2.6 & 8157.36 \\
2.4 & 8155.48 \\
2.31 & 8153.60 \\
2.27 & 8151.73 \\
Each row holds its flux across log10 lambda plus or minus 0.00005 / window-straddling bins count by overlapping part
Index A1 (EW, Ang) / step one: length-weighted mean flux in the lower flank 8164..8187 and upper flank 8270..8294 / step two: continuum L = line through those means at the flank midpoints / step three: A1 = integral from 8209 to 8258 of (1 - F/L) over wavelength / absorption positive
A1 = 2.1 Ang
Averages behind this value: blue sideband 2.67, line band 2.38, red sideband 2.33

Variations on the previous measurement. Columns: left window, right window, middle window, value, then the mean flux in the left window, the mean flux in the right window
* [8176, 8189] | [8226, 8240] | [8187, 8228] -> 1.2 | 2.77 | 2.43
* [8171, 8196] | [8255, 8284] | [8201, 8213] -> 1.1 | 2.81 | 2.39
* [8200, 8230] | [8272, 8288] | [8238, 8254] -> -0.3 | 2.38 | 2.28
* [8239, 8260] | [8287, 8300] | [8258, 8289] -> 0.4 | 2.39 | 2.39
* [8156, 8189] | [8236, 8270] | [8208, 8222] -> 0.9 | 2.62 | 2.4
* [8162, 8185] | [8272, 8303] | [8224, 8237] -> 0.6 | 2.67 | 2.35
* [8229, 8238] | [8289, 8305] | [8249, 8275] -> 0.1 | 2.43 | 2.42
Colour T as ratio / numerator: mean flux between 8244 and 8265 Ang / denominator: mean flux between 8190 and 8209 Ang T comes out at 0.89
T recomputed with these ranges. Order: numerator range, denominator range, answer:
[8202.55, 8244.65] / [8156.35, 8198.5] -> 0.88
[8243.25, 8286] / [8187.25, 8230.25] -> 0.95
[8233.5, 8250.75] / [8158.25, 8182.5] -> 0.92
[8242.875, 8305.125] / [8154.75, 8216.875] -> 0.91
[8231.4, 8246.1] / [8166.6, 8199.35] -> 0.87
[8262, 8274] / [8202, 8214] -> 1.01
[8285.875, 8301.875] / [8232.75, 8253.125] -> 1.00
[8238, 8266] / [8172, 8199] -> 0.85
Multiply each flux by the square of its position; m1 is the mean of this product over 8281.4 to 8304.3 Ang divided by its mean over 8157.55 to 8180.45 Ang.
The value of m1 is 0.94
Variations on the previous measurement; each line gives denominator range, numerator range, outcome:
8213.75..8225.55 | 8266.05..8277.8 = 1.05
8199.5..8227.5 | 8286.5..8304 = 1.03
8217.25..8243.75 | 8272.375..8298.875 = 1.00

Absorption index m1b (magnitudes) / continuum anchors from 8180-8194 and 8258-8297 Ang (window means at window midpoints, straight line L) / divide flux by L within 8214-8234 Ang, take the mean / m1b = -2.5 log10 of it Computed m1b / 0.113 mag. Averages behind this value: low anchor 2.77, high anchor 2.37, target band 2.35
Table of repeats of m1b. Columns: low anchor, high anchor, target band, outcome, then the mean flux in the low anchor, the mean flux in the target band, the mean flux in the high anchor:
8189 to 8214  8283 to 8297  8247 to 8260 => 0.034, 2.64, 2.39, 2.35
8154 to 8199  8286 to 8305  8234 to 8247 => 0.057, 2.67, 2.39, 2.39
